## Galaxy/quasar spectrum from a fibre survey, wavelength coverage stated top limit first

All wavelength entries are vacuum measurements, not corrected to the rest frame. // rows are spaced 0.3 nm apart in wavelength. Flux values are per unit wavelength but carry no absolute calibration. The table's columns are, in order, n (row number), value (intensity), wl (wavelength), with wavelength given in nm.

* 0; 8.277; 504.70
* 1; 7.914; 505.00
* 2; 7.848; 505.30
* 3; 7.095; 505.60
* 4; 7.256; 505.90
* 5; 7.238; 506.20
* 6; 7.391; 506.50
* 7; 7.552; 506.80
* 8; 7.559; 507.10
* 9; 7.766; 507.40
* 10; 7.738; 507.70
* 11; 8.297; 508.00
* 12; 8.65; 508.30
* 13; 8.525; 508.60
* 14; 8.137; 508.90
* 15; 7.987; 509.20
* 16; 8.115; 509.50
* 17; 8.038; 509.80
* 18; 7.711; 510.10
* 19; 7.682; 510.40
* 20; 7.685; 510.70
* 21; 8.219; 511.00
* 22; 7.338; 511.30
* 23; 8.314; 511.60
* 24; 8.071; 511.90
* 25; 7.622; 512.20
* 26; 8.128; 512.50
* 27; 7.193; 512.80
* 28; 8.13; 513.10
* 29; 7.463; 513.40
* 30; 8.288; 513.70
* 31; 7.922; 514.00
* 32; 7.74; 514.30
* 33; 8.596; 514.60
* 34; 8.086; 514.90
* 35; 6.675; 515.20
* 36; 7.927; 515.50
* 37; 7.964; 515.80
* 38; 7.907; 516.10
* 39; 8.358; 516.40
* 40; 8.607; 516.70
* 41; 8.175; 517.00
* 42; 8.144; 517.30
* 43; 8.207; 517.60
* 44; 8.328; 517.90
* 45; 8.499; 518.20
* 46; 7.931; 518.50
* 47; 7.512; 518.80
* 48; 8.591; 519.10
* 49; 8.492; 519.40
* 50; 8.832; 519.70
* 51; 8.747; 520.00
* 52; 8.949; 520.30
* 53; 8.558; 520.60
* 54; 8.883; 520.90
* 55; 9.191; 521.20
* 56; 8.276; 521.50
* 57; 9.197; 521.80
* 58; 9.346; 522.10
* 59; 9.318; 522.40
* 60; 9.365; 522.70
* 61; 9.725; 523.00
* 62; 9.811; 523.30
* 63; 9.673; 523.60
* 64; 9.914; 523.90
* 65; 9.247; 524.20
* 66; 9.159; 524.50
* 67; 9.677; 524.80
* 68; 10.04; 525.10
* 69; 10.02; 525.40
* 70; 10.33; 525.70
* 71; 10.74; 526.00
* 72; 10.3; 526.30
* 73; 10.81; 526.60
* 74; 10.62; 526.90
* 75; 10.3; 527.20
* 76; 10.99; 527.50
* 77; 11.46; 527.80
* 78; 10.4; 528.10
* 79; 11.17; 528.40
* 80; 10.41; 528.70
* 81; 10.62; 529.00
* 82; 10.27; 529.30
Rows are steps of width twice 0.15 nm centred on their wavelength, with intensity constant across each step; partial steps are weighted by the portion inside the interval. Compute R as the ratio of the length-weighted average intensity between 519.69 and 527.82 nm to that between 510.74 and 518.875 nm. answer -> 1.21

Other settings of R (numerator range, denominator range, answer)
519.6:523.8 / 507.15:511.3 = 1.14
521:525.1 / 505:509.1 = 1.21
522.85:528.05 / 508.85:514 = 1.29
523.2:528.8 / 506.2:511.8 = 1.30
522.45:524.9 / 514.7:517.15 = 1.20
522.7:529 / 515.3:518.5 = 1.25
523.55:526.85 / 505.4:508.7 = 1.30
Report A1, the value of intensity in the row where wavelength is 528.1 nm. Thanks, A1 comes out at 10.4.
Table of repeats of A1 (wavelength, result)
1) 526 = 10.74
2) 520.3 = 8.949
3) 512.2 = 7.622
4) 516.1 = 7.907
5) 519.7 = 8.832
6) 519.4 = 8.492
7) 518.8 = 7.512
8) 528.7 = 10.41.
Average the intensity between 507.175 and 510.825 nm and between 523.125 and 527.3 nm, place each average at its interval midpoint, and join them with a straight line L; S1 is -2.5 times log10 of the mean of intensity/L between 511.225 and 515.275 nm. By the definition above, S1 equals 0.09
